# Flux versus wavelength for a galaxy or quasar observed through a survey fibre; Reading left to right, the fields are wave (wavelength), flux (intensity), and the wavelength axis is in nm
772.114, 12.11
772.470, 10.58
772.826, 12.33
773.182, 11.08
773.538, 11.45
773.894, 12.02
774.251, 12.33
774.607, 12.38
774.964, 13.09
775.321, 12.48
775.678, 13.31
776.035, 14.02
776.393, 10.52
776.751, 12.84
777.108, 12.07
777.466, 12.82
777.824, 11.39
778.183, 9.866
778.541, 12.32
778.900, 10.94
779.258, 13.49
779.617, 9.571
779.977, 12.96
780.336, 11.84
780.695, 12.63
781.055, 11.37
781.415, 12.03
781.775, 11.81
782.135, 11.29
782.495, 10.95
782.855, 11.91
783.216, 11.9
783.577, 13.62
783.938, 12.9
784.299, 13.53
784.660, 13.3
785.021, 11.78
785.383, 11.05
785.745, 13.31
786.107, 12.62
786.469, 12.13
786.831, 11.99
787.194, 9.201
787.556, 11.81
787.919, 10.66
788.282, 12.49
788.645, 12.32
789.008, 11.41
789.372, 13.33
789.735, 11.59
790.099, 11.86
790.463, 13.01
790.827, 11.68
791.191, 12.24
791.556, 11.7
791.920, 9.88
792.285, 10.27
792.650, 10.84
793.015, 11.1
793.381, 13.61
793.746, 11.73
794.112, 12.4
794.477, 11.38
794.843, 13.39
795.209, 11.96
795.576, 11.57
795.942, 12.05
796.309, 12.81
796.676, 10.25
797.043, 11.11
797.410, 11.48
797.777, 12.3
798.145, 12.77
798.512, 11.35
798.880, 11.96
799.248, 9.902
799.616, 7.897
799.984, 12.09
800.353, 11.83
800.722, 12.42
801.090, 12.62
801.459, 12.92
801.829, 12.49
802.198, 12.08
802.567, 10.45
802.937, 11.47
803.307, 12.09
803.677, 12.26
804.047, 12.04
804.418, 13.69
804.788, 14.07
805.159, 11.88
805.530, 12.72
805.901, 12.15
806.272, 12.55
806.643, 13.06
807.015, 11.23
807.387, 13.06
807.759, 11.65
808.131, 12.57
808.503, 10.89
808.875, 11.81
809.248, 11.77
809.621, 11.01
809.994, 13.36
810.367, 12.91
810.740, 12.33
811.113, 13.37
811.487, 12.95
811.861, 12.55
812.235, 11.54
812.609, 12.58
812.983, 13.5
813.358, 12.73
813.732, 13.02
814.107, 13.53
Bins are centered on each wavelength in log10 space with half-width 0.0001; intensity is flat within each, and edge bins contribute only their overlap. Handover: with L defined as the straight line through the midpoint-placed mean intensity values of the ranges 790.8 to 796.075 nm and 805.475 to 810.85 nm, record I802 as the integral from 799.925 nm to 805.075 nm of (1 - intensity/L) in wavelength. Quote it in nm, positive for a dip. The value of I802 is -0.13 nm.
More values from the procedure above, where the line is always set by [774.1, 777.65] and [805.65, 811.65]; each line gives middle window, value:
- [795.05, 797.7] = 0.17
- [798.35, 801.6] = 0.25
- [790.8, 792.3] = 0.15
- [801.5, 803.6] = 0.09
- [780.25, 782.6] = 0.15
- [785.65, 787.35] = 0.09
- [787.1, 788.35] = 0.14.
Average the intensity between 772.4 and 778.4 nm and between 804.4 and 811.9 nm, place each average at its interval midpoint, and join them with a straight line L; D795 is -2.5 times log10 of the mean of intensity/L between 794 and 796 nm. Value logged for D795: 0.01 mag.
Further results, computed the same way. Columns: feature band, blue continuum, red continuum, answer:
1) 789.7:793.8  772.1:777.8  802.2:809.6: 0.050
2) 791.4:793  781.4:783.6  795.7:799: 0.105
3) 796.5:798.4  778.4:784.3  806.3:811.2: 0.051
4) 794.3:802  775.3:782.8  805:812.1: 0.039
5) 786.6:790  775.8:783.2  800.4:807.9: 0.033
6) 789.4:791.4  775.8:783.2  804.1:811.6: -0.009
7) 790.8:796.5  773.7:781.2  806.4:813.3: 0.040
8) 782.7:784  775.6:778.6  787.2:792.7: -0.063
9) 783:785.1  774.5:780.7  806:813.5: -0.061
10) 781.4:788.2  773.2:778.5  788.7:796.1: 0.000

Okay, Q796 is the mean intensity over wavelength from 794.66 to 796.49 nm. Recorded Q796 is 12.4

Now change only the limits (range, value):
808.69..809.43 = 11.8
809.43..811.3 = 12.6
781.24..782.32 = 11.7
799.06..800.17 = 9.97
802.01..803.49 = 11.5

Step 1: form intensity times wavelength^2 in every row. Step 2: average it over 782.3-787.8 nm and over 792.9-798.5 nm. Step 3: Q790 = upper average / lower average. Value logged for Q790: 1.0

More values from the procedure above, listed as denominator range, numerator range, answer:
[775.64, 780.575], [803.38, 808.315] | 1.12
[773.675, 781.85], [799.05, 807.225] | 1.06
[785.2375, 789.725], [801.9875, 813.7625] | 1.10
